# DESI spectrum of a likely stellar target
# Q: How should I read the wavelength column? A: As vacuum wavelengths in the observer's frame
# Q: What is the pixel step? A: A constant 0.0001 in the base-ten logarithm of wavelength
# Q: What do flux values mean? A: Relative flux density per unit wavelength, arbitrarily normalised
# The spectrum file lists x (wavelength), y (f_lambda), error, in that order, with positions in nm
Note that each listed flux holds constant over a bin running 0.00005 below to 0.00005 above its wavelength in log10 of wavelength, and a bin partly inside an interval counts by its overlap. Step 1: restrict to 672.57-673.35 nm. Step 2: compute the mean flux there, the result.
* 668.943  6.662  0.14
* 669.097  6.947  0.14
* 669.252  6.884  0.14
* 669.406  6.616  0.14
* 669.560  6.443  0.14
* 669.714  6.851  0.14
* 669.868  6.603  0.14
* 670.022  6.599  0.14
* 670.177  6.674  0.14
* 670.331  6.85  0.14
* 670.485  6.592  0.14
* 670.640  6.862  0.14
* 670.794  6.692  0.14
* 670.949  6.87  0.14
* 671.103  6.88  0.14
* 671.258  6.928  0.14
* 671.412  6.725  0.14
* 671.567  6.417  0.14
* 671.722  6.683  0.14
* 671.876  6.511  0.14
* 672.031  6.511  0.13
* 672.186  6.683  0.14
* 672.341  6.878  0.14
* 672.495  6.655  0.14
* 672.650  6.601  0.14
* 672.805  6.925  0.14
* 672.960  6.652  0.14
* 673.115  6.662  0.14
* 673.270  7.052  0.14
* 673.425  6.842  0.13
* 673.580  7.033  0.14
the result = 6.78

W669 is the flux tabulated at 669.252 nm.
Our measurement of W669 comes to 6.884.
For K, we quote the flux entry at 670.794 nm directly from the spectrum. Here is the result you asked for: 6.692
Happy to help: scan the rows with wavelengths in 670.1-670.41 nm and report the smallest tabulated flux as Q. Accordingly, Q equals 6.674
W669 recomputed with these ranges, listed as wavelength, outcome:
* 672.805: 6.925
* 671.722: 6.683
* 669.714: 6.851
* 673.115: 6.662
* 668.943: 6.662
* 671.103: 6.88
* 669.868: 6.603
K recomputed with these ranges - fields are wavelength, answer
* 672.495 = 6.655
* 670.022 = 6.599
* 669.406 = 6.616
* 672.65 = 6.601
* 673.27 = 7.052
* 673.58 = 7.033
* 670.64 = 6.862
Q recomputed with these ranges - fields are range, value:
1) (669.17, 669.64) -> 6.443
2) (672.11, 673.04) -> 6.601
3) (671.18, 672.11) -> 6.417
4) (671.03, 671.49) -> 6.725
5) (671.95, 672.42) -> 6.511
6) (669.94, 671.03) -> 6.592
